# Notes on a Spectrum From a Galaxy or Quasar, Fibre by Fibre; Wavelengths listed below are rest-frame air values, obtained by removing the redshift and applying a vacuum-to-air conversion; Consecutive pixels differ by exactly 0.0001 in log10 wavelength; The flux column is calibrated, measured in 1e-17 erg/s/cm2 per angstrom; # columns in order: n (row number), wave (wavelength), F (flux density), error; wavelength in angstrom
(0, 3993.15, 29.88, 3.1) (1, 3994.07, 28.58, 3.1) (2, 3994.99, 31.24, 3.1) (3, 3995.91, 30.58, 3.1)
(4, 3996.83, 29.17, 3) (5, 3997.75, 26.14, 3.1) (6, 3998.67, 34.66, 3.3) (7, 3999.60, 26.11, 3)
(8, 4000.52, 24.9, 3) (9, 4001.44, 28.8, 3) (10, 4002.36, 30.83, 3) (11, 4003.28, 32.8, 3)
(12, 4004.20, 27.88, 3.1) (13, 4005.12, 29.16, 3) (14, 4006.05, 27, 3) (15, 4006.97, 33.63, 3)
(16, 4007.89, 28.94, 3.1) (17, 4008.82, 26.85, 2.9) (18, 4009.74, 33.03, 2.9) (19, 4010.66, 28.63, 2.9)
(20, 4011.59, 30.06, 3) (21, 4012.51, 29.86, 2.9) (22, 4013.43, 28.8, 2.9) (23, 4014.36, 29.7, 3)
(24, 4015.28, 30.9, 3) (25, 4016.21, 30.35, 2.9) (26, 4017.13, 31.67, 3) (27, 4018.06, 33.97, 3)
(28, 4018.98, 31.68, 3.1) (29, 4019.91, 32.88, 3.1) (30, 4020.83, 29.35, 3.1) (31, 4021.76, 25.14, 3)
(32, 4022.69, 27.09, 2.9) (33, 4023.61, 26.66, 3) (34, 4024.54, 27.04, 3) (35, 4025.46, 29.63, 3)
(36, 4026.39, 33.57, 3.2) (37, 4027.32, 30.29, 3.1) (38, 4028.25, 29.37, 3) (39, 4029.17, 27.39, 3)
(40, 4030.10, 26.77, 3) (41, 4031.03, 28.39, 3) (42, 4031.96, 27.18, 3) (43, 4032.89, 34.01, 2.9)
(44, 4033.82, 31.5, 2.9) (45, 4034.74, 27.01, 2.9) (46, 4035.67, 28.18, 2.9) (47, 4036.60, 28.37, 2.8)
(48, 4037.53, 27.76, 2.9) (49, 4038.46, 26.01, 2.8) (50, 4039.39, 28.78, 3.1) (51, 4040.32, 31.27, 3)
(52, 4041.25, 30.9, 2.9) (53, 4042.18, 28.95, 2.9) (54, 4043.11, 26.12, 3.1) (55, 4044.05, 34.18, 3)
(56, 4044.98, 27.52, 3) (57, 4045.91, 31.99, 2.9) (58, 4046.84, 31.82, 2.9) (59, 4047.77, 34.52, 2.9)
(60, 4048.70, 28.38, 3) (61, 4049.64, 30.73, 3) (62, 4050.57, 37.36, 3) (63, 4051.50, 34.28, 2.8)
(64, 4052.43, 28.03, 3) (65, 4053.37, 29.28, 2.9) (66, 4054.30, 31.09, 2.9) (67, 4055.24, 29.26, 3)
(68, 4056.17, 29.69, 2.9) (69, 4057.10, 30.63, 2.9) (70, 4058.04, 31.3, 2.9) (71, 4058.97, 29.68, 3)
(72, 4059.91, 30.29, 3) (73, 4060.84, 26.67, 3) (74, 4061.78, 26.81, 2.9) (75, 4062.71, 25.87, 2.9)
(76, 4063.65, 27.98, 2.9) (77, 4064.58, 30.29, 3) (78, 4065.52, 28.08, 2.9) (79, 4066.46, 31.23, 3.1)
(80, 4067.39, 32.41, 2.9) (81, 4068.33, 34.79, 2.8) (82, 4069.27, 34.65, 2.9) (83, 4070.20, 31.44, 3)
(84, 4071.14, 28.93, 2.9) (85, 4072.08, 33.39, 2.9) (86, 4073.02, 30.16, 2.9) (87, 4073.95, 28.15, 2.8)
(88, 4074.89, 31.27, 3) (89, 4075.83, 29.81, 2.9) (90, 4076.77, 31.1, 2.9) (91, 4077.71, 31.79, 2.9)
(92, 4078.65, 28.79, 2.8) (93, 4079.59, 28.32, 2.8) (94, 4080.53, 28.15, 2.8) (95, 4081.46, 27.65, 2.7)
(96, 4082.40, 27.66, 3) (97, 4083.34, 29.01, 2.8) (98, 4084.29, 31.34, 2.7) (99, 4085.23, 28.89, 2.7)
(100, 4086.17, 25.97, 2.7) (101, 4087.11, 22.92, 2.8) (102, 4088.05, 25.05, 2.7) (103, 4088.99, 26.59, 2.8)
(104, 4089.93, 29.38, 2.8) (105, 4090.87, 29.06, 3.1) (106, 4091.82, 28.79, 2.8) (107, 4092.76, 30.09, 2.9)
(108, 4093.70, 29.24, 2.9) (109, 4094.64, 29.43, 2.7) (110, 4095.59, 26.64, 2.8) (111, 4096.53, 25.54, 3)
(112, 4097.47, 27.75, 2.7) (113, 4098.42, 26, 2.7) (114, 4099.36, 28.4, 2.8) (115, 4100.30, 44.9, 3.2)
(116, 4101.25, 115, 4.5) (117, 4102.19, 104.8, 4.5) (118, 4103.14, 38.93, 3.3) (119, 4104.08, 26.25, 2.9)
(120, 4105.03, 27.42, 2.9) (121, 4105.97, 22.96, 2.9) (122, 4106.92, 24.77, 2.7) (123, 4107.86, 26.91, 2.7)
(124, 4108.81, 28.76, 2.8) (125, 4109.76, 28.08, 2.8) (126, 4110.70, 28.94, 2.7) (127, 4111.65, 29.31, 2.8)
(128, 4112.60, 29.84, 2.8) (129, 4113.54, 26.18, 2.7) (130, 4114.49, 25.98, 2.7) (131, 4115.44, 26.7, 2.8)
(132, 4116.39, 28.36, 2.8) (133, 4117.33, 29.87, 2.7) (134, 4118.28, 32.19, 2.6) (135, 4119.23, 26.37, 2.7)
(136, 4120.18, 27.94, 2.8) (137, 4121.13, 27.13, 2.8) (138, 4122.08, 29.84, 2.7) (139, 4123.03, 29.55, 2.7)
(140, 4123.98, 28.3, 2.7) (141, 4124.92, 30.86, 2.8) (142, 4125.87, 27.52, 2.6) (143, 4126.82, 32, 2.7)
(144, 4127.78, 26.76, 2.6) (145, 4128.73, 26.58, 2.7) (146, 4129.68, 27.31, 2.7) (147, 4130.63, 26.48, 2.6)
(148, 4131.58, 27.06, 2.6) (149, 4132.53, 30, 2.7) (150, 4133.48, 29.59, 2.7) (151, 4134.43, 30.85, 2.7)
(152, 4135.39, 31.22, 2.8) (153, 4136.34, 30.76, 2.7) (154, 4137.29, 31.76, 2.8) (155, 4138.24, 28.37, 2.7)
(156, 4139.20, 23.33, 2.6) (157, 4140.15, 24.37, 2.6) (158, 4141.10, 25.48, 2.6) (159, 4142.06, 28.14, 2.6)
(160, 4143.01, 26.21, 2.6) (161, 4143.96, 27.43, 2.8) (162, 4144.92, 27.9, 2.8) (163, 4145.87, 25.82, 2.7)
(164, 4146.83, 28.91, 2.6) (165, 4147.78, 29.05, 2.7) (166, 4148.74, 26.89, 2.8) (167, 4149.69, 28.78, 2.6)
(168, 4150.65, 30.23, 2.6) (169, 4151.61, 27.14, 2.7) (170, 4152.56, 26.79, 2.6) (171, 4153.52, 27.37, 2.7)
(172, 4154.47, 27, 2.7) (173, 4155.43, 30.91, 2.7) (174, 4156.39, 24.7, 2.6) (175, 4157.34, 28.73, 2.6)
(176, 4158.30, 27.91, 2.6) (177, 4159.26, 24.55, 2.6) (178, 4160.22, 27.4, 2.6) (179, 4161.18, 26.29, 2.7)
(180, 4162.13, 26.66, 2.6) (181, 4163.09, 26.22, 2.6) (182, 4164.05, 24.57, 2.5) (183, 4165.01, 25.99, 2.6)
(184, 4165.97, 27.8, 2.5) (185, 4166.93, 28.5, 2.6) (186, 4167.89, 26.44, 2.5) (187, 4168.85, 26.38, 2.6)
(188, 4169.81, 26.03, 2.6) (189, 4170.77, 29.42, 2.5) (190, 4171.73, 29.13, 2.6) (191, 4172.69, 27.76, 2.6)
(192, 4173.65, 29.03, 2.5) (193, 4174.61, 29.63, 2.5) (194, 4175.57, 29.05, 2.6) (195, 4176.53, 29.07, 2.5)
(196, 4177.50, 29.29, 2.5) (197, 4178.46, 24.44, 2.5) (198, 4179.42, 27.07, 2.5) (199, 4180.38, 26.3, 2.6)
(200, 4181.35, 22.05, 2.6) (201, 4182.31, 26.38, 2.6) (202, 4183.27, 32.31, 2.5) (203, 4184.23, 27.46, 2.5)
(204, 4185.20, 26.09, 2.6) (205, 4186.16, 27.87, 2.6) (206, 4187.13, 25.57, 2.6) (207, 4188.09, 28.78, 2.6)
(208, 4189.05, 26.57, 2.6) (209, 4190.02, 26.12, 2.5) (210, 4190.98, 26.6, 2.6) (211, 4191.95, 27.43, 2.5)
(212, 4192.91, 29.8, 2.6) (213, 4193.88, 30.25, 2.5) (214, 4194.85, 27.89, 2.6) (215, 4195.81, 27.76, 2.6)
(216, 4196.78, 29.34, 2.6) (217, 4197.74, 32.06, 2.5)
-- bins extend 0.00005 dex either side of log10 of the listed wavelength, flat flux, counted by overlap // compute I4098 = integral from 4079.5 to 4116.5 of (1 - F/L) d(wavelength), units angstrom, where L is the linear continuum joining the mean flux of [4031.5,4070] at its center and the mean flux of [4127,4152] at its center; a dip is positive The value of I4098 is -4.5 angstrom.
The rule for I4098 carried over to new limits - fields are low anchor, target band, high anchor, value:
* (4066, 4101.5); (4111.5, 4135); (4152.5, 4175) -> 0.66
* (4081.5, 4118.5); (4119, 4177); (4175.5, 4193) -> 3.20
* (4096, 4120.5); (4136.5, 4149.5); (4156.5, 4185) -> 1.42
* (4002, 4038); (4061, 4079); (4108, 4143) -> -0.83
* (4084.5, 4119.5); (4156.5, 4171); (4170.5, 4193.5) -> 1.03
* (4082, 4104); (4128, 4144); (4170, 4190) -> 1.97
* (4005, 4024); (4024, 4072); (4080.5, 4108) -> 2.43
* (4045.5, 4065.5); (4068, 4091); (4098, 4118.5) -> 2.55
